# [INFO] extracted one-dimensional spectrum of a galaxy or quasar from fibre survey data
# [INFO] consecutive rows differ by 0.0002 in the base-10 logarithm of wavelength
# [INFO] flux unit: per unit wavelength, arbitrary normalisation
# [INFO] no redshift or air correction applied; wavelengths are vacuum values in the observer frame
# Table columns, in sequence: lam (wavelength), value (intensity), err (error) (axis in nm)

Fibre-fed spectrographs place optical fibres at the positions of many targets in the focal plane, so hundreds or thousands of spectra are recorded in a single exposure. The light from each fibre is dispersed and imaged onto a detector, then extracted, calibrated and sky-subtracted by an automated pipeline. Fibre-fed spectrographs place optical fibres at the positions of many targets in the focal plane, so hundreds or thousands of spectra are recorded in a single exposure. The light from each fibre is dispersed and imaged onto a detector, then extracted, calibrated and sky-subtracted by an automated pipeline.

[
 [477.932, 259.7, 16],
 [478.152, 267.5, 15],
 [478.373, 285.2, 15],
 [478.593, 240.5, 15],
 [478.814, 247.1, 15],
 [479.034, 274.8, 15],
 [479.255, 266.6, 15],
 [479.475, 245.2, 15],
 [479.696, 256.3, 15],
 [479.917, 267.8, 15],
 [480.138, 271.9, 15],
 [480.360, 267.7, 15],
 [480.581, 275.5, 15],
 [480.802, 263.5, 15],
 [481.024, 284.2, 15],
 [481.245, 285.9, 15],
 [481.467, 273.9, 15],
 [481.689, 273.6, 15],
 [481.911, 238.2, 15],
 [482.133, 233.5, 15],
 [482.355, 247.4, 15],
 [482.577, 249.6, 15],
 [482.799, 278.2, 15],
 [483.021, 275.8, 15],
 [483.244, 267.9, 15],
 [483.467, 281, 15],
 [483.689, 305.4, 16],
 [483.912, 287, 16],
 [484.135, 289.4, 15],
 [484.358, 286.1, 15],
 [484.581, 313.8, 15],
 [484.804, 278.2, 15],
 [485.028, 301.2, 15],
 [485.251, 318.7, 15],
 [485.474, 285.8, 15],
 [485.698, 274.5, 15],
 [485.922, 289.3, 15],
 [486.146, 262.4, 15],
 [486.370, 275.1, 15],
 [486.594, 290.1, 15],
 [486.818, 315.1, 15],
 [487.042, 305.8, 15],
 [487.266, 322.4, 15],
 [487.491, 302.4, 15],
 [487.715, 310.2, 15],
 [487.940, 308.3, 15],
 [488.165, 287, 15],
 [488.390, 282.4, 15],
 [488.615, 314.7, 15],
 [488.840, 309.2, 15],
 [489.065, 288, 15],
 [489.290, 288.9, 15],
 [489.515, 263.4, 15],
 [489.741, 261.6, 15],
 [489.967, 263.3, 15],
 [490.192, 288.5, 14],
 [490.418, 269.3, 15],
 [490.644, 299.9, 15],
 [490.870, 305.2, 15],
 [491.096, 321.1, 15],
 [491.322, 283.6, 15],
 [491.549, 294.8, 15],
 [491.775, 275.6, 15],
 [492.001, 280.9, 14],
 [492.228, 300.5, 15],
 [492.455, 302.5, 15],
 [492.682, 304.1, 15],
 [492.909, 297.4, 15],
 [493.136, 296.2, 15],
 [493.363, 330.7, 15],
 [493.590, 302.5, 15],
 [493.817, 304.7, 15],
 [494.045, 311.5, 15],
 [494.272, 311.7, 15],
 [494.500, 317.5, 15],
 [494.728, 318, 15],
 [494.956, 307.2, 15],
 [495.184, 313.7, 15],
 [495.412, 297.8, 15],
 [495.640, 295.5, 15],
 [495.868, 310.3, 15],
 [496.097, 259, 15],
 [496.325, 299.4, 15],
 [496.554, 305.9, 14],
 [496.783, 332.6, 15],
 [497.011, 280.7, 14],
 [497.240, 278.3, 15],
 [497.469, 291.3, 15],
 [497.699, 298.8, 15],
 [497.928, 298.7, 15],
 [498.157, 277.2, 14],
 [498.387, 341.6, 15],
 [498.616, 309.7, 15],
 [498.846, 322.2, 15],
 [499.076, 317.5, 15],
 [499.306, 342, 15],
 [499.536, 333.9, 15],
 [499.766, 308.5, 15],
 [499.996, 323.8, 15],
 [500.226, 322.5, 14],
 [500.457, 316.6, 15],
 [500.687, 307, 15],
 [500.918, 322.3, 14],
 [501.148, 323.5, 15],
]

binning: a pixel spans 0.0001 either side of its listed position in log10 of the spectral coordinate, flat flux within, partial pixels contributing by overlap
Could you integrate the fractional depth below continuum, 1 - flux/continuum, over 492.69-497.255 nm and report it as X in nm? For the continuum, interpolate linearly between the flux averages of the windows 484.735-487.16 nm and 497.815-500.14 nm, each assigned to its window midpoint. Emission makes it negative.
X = 0.08 nm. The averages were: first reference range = 291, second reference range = 318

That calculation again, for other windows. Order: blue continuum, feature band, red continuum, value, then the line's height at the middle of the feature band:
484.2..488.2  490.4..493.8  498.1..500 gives 0.10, 307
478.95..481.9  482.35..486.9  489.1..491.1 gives -0.17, 275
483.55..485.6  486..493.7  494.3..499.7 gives 0.16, 300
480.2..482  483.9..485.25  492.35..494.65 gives -0.07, 281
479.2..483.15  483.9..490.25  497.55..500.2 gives -0.24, 281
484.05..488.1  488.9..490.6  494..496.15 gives 0.13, 300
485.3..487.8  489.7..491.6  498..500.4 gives 0.09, 303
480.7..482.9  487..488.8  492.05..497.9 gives -0.15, 281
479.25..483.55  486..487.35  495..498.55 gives -0.09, 277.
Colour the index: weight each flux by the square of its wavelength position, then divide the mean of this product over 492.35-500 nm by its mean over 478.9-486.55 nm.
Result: 1.18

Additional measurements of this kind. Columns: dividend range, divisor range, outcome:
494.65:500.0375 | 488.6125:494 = 1.07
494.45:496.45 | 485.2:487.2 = 1.08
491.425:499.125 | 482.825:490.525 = 1.08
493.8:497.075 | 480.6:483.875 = 1.20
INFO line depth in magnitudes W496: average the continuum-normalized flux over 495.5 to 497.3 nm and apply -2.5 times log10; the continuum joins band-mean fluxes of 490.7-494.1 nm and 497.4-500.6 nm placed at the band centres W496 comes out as 0.05 mag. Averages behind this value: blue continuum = 301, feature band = 296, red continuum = 315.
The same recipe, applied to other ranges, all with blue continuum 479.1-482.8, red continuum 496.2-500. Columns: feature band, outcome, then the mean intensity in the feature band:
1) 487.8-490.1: -0.01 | 287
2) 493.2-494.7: -0.05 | 313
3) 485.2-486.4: -0.03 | 283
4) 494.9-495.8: -0.01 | 304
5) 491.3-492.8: 0.00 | 292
